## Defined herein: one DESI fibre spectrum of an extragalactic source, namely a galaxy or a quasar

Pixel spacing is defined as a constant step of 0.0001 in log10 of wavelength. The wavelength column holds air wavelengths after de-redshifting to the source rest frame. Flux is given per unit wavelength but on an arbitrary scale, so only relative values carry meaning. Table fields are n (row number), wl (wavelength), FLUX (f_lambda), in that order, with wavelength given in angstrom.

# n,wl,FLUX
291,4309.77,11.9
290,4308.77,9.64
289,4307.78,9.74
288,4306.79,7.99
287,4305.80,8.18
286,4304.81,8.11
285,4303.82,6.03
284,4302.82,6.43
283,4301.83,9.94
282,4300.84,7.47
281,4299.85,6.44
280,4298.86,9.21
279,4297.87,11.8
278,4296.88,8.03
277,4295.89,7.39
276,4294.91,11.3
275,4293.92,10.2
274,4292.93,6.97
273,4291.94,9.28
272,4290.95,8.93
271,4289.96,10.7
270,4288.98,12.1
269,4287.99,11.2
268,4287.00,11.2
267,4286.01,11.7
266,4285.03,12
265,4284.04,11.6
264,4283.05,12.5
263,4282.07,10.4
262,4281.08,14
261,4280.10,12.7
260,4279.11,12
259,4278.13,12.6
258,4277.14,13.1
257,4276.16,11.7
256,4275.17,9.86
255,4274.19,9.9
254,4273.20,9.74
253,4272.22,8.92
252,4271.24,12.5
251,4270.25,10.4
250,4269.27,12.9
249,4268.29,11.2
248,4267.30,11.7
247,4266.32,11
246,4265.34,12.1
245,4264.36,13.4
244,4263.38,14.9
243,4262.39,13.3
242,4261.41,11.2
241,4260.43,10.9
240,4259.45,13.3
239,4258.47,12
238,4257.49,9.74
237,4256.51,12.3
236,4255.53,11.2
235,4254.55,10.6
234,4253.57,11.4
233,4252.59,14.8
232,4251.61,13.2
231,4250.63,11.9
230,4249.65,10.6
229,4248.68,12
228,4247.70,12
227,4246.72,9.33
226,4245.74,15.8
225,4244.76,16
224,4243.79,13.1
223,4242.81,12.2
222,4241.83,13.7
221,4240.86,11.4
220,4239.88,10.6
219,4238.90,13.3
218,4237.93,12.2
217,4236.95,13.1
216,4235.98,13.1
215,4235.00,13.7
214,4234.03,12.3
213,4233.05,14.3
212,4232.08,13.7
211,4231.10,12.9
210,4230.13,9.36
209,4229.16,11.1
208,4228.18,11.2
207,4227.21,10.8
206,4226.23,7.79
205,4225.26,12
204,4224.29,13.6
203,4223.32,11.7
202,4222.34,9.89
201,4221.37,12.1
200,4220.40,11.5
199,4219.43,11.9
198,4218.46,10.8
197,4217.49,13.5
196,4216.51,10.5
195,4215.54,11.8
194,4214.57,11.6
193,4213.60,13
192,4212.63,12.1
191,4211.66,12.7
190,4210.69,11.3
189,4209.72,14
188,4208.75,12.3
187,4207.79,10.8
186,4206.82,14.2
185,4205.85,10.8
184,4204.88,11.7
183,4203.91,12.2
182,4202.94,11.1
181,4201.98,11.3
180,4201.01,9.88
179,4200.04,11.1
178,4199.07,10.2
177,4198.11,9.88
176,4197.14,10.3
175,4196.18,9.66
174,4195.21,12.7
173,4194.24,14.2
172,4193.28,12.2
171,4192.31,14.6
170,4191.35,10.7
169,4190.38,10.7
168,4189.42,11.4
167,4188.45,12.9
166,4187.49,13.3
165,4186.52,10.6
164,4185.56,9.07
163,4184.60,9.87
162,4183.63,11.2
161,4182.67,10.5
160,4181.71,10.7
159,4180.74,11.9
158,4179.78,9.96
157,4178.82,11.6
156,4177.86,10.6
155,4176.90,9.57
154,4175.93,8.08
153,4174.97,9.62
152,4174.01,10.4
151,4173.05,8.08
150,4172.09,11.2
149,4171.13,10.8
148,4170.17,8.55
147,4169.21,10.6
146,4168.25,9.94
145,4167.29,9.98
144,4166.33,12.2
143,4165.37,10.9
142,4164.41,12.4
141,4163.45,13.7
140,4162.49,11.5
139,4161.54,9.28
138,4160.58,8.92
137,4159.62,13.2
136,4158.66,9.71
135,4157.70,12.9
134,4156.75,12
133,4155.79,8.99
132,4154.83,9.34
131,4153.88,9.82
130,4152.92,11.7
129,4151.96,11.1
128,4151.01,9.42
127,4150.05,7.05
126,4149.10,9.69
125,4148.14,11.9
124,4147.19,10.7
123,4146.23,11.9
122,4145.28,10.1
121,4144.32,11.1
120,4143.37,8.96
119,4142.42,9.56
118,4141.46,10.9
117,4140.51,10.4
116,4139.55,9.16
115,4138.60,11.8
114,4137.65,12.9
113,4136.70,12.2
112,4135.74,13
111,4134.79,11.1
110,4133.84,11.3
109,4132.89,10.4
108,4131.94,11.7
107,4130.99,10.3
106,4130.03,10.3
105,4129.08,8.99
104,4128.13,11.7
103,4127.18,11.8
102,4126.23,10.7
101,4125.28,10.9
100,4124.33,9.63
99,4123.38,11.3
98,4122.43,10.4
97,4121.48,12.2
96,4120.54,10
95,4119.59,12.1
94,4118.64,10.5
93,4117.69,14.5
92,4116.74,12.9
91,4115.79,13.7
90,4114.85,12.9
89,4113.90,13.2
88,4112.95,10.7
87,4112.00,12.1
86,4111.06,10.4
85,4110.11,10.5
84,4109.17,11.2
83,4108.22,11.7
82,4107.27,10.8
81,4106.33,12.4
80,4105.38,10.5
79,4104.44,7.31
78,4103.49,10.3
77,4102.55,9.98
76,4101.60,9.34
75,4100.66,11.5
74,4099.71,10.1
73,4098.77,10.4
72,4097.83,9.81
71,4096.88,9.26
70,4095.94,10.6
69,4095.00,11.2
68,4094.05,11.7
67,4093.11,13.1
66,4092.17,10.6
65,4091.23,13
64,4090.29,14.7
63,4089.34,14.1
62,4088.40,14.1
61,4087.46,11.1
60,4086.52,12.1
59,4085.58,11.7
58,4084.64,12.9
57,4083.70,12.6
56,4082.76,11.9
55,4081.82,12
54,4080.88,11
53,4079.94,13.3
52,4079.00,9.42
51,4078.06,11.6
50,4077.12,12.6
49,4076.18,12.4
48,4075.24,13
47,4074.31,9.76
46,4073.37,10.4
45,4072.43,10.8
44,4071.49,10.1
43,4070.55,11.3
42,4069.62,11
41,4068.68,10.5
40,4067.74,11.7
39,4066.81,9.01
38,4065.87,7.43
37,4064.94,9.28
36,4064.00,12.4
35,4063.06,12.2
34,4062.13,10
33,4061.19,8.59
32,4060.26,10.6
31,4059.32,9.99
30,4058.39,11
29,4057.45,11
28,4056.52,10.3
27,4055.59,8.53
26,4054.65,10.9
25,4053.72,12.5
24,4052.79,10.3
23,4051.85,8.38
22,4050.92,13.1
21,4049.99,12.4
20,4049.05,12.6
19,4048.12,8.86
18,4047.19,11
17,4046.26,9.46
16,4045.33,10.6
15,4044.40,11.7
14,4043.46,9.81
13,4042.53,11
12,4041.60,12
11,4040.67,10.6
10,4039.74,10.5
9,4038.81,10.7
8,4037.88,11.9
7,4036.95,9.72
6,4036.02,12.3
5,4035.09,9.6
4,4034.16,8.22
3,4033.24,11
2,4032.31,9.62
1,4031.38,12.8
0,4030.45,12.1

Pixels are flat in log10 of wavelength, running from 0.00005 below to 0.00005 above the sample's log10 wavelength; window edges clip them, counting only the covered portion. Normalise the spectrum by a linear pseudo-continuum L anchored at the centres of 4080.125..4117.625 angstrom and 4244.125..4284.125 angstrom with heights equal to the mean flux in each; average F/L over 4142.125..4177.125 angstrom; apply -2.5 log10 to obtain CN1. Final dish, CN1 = 0.128 mag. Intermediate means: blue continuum 11.6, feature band 10.4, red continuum 12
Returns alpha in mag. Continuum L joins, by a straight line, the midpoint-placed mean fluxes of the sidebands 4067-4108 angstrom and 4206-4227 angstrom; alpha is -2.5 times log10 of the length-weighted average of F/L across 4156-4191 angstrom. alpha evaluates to 0.088 mag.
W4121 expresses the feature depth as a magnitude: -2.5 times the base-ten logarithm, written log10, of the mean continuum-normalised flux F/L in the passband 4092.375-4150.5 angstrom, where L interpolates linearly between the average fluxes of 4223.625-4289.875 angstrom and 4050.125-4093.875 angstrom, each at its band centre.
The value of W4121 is 0.05 mag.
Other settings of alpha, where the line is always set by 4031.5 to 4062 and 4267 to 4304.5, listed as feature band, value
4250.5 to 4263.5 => -0.164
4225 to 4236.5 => -0.138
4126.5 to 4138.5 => -0.078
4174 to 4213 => -0.080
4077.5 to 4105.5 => -0.081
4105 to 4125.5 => -0.102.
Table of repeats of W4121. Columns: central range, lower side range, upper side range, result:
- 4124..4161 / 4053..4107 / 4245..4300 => 0.05 mag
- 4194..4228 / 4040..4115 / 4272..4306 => -0.11 mag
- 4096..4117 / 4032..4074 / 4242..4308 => -0.03 mag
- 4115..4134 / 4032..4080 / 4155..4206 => -0.05 mag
